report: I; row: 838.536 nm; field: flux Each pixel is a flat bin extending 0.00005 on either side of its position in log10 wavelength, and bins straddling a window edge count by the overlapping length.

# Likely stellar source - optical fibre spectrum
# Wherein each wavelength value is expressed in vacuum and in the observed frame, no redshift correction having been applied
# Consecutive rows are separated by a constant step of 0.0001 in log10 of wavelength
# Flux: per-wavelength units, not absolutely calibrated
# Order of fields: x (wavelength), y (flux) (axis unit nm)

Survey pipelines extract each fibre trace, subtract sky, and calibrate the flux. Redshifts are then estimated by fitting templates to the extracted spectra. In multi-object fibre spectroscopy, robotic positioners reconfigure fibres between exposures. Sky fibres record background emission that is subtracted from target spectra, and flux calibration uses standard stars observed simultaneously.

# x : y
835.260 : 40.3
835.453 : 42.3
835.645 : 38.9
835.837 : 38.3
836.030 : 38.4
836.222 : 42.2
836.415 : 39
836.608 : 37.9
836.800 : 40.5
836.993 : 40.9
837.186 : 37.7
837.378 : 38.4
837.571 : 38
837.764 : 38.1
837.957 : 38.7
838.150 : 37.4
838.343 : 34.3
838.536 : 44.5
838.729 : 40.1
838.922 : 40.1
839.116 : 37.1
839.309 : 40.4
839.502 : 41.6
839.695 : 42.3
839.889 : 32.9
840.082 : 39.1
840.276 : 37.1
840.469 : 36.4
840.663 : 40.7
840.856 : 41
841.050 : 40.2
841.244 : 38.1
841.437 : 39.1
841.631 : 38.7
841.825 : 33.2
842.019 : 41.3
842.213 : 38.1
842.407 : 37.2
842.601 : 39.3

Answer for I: 44.5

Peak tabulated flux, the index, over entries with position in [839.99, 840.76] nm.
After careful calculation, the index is 40.7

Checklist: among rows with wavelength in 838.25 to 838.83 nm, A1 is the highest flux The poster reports 44.5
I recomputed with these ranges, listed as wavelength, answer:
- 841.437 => 39.1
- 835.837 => 38.3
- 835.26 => 40.3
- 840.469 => 36.4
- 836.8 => 40.5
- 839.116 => 37.1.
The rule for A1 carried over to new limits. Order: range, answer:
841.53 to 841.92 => 38.7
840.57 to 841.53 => 41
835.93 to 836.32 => 42.2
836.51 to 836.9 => 40.5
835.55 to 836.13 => 38.9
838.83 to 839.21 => 40.1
